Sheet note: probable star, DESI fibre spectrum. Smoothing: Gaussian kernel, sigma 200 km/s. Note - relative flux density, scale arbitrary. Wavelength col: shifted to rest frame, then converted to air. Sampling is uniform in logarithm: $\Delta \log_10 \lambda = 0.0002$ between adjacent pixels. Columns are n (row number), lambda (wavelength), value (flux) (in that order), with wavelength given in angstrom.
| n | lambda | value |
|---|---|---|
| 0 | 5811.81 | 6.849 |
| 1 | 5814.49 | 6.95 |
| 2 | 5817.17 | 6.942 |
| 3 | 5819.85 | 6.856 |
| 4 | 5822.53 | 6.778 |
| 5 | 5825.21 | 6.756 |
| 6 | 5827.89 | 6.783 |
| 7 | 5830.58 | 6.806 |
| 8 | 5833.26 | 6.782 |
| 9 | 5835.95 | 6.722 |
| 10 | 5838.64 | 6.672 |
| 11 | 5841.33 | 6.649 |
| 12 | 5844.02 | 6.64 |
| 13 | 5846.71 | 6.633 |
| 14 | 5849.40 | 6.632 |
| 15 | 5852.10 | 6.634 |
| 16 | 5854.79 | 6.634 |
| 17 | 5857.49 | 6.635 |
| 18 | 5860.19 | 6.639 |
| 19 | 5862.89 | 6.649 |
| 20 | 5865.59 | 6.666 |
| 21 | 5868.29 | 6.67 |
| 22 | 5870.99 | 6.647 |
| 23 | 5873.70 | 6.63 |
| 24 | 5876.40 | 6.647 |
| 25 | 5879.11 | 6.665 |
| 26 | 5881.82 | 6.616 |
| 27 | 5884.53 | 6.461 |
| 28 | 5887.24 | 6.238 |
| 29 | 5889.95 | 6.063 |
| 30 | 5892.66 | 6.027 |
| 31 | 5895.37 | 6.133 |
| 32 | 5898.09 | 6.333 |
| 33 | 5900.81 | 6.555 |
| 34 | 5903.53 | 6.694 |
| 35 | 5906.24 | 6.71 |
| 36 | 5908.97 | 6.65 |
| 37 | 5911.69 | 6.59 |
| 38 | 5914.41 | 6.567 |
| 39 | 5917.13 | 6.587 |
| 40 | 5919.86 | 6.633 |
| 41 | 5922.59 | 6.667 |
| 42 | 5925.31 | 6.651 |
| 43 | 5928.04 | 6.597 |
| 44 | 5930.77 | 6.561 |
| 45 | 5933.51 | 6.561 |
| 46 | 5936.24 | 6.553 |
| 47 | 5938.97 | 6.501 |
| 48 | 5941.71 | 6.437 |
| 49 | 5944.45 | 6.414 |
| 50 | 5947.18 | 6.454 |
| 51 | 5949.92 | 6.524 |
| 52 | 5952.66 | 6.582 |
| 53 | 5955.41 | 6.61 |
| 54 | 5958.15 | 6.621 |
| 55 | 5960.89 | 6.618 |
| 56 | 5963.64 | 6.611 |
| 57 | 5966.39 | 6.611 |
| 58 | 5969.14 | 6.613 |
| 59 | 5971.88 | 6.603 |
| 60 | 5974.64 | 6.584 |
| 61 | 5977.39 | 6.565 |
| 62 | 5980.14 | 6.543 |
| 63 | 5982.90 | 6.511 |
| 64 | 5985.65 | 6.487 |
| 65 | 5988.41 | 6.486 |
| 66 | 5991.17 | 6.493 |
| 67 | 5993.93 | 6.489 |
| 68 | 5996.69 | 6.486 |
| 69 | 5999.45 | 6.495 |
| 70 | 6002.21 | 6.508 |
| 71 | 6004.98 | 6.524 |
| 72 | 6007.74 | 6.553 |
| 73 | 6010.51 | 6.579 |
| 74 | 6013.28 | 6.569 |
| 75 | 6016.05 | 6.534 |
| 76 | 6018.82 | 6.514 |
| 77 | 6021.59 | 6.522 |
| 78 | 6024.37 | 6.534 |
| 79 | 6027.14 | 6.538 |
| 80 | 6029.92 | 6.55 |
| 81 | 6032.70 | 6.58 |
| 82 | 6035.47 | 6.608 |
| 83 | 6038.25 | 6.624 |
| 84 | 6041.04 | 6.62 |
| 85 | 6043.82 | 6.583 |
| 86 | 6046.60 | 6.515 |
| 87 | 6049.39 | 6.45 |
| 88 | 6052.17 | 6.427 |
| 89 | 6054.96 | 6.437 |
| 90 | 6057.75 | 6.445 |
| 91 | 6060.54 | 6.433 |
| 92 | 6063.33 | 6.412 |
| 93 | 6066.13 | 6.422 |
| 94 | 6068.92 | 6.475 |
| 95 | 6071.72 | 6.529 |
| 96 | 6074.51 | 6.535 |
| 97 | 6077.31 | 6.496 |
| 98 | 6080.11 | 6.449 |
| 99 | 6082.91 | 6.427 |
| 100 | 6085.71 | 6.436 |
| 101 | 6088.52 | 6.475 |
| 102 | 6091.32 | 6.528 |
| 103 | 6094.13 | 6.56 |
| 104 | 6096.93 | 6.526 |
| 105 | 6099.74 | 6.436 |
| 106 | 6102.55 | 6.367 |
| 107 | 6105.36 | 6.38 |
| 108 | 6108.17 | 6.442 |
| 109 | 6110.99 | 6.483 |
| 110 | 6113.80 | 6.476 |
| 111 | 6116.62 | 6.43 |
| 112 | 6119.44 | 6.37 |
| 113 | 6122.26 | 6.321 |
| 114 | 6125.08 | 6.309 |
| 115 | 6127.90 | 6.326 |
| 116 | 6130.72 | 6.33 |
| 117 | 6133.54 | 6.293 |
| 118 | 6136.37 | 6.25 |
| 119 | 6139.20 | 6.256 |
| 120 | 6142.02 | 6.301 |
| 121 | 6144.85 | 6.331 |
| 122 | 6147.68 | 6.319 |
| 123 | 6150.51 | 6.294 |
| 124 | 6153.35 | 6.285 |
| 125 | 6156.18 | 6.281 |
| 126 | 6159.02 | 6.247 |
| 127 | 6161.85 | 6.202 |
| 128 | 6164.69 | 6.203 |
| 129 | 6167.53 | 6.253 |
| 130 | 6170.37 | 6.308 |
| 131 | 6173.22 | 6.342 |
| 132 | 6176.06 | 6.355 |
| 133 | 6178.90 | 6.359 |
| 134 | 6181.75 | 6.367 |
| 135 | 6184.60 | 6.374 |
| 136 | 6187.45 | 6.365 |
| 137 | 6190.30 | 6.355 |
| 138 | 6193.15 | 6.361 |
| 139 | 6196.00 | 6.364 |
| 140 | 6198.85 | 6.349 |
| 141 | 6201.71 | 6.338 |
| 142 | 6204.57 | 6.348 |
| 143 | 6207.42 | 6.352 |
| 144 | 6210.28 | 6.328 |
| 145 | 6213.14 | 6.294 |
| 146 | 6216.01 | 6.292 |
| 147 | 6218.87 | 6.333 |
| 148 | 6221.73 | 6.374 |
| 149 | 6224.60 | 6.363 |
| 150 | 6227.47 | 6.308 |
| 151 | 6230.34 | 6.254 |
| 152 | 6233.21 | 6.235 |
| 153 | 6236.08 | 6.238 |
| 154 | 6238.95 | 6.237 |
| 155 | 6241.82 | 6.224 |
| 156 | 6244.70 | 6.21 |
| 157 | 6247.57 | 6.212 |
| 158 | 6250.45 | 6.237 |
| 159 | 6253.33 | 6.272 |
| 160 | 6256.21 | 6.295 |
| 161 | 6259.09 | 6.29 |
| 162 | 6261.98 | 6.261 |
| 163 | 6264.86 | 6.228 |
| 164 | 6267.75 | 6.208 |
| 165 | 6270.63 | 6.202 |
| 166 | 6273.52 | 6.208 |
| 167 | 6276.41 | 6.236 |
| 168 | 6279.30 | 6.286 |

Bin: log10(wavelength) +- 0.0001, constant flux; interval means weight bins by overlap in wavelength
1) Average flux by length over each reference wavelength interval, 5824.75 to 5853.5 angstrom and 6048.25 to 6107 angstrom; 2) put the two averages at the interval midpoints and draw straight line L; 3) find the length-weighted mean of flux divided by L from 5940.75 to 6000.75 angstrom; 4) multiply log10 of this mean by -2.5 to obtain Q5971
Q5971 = 0.00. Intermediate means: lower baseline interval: 6.7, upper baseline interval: 6.46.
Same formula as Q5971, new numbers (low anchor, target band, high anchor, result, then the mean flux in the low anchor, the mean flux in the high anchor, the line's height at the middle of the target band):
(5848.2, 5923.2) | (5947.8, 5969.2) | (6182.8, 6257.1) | -0.02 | 6.54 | 6.3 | 6.49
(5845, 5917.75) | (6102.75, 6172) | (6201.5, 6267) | 0.01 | 6.54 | 6.28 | 6.35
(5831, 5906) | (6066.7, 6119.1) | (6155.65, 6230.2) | -0.01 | 6.56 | 6.32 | 6.4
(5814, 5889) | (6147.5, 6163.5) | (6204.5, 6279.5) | 0.02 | 6.67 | 6.27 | 6.36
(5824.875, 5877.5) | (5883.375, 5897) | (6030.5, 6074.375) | 0.08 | 6.68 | 6.51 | 6.64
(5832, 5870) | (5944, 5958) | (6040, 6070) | 0.01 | 6.66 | 6.47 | 6.57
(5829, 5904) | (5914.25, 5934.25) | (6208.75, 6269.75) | -0.01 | 6.56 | 6.27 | 6.52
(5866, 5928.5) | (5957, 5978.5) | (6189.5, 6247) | -0.02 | 6.53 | 6.31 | 6.48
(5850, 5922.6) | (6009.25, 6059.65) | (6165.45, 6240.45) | -0.02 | 6.54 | 6.32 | 6.44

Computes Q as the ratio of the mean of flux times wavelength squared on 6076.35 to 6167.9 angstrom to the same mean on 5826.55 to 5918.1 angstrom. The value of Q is 1.1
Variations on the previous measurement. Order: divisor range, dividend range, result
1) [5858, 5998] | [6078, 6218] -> 1.05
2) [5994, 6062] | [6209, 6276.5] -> 1.03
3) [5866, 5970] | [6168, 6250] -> 1.06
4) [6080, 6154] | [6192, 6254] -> 1.02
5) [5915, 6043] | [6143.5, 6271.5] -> 1.04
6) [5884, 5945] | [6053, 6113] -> 1.05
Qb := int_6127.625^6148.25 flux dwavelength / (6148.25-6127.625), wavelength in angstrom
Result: 6.3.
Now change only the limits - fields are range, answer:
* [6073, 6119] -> 6.46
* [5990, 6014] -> 6.52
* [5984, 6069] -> 6.51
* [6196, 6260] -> 6.29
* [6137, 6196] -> 6.31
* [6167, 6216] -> 6.34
